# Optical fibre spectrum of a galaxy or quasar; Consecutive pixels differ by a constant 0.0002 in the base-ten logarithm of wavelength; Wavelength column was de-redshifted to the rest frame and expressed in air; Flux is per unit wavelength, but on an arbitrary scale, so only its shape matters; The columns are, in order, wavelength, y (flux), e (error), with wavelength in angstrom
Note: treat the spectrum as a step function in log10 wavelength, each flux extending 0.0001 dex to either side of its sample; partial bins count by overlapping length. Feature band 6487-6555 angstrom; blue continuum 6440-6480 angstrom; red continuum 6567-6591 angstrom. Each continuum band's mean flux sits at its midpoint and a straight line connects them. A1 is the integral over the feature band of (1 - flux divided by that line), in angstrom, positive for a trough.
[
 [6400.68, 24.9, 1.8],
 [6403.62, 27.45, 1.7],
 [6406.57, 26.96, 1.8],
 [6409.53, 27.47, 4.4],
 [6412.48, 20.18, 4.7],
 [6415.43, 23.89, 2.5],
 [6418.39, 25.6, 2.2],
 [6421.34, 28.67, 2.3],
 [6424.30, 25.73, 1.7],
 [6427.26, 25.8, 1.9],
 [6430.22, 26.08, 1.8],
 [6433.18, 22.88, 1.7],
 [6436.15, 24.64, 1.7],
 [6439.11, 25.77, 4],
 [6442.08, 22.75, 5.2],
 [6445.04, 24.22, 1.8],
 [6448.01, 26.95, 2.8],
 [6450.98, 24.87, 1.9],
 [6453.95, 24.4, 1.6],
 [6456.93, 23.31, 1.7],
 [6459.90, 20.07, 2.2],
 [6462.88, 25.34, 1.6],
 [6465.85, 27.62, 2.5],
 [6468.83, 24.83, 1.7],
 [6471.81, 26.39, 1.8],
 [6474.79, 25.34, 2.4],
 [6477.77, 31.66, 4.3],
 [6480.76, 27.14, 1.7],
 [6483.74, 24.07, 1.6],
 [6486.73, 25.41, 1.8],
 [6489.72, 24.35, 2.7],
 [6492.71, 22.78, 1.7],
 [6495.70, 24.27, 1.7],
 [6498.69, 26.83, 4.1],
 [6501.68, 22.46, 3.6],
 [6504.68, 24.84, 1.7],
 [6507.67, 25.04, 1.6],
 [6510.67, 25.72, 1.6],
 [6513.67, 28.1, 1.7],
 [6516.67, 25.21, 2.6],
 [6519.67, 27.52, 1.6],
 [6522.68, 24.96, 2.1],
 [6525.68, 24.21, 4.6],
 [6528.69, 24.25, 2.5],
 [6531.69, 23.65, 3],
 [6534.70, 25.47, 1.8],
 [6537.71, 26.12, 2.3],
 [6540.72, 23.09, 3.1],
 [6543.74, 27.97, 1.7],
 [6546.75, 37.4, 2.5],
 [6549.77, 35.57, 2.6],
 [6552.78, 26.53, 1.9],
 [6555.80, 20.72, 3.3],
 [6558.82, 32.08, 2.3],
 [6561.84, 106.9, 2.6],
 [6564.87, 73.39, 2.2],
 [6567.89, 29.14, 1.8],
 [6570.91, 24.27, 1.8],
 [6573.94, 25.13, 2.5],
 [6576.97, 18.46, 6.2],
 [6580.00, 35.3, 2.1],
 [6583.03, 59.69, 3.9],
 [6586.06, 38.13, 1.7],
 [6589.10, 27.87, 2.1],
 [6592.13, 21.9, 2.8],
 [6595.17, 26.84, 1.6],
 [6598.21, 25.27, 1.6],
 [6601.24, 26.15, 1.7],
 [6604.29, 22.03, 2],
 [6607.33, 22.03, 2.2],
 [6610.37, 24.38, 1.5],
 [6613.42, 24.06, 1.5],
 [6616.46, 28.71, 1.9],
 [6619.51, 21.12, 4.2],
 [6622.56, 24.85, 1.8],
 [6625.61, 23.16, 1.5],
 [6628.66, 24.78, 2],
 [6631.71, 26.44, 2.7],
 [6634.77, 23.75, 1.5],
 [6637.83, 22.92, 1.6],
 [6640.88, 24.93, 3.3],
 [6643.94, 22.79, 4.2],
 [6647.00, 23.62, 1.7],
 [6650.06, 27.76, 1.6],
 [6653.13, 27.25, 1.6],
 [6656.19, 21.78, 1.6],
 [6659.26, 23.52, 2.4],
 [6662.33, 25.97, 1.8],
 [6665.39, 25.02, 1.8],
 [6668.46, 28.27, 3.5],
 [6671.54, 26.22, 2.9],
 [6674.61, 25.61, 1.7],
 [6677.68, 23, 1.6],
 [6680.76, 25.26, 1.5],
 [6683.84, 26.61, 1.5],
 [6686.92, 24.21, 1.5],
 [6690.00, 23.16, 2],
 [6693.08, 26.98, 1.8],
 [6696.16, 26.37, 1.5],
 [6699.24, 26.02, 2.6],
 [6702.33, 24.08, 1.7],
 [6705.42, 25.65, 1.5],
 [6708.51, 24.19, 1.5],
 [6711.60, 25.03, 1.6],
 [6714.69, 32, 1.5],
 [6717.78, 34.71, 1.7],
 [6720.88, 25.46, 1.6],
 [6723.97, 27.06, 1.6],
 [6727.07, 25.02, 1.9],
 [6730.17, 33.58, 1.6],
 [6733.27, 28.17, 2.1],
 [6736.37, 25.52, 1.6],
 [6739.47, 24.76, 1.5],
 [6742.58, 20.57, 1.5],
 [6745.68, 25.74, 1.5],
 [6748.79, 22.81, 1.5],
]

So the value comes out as 6.36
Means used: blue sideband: 25.3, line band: 26.1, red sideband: 32.2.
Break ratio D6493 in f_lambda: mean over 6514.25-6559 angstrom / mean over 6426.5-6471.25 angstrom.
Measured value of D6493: 1.09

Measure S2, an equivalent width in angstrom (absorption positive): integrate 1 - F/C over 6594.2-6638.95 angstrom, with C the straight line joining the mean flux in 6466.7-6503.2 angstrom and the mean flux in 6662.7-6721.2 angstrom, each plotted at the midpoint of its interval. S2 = 2.6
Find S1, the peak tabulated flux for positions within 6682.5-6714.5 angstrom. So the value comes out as 26.98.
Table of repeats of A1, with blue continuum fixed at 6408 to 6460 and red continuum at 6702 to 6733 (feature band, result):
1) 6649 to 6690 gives 3.0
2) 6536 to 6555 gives -2.3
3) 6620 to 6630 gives 1.1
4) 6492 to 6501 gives 0.3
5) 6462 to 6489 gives -1.3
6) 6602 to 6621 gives 2.0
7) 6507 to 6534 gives 0.3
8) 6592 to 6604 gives 0.7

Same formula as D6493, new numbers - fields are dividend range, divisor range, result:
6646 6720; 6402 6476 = 1.03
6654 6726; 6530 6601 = 0.76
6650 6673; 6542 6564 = 0.61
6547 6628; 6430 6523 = 1.29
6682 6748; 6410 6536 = 1.05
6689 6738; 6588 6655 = 1.10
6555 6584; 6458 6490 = 1.66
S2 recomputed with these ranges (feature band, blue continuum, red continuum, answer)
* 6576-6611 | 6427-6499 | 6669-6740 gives -4.65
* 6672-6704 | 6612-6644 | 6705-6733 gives 2.04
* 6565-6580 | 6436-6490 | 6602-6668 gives -3.13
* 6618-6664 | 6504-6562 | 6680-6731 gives 5.48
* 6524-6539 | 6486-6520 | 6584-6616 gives 0.48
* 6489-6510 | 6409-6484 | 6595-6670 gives 0.53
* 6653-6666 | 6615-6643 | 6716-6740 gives 0.62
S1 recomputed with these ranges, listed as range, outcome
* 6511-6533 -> 28.1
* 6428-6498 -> 31.66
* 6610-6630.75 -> 28.71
